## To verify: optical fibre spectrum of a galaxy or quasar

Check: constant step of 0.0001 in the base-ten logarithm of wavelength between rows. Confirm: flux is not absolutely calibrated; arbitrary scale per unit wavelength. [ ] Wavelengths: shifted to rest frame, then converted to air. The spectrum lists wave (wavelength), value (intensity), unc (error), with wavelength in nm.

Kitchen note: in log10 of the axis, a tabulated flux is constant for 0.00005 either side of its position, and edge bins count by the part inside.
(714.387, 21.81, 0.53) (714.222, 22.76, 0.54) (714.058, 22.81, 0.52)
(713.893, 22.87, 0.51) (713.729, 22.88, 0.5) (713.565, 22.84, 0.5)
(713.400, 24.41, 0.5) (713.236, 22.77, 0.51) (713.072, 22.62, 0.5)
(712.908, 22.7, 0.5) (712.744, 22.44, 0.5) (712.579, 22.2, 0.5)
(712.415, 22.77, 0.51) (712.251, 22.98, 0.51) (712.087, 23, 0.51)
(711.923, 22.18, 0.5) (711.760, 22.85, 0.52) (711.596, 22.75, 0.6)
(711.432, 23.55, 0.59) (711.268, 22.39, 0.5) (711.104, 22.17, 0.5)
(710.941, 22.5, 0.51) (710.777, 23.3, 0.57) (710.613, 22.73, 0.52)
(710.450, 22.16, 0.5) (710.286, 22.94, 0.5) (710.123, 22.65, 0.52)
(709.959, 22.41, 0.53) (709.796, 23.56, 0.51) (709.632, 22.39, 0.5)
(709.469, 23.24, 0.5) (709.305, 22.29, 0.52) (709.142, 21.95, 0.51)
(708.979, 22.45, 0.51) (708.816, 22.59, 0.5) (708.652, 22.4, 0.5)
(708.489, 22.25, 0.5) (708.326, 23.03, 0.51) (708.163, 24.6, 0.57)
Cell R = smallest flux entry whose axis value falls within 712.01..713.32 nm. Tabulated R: 22.2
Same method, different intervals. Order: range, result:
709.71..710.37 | 22.41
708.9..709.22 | 21.95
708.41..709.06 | 22.25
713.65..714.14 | 22.81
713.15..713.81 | 22.77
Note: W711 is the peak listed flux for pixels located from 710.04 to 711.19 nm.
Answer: 23.3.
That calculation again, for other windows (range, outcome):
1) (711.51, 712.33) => 23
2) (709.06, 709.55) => 23.24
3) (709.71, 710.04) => 23.56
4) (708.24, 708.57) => 23.03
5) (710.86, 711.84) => 23.55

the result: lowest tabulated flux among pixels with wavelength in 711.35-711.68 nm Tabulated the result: 22.75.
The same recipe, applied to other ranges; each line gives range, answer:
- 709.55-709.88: 22.39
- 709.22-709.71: 22.29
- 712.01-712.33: 22.98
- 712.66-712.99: 22.44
